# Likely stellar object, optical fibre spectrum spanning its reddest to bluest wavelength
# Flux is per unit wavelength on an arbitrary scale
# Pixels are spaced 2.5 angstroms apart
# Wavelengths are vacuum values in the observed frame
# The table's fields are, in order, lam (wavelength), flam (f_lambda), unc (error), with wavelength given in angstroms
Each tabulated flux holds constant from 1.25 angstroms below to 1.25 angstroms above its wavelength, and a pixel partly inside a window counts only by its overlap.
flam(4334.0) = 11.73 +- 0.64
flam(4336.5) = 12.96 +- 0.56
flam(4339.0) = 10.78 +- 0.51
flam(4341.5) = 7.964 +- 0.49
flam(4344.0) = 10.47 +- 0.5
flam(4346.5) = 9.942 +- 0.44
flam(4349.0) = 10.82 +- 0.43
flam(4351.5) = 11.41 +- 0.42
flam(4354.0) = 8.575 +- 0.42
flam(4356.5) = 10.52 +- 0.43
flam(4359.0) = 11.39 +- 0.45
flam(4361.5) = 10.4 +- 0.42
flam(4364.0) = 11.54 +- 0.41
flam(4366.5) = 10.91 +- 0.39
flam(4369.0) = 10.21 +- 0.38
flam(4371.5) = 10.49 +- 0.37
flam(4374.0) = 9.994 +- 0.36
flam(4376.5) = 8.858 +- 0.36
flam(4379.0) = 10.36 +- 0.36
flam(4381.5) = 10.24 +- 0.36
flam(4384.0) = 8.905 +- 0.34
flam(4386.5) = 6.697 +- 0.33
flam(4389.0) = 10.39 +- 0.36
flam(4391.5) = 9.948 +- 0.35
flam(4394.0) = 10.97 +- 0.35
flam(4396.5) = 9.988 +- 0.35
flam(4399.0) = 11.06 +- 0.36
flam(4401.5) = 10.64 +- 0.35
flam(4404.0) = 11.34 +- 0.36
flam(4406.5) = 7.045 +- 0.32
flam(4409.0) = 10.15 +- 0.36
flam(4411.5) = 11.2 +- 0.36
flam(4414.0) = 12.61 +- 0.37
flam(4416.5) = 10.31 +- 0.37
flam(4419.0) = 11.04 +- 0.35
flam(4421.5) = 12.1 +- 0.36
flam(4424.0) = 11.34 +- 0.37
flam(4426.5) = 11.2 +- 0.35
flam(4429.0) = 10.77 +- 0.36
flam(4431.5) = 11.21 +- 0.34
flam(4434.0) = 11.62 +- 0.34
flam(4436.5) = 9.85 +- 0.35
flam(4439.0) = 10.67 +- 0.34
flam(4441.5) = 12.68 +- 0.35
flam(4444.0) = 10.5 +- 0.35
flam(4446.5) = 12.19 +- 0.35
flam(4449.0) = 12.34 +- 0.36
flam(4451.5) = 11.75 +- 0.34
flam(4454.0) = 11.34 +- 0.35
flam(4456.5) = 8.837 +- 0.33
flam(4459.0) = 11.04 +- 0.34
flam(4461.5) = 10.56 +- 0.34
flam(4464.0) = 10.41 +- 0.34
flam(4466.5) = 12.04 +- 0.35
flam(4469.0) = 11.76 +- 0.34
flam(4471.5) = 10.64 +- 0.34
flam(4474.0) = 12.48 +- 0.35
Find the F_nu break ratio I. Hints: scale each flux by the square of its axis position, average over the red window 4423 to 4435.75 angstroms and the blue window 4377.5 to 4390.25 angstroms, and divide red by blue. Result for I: 1.2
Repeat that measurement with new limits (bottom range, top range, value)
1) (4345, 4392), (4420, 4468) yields 1.15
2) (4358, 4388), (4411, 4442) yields 1.15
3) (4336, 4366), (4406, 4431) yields 1.07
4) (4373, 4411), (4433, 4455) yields 1.19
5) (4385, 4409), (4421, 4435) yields 1.17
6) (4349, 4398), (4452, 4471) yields 1.12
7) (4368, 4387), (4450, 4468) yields 1.18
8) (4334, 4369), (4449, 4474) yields 1.10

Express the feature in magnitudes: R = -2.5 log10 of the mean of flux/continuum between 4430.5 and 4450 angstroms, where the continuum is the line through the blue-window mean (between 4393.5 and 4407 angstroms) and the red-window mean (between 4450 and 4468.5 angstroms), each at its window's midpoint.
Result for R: -0.06 mag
